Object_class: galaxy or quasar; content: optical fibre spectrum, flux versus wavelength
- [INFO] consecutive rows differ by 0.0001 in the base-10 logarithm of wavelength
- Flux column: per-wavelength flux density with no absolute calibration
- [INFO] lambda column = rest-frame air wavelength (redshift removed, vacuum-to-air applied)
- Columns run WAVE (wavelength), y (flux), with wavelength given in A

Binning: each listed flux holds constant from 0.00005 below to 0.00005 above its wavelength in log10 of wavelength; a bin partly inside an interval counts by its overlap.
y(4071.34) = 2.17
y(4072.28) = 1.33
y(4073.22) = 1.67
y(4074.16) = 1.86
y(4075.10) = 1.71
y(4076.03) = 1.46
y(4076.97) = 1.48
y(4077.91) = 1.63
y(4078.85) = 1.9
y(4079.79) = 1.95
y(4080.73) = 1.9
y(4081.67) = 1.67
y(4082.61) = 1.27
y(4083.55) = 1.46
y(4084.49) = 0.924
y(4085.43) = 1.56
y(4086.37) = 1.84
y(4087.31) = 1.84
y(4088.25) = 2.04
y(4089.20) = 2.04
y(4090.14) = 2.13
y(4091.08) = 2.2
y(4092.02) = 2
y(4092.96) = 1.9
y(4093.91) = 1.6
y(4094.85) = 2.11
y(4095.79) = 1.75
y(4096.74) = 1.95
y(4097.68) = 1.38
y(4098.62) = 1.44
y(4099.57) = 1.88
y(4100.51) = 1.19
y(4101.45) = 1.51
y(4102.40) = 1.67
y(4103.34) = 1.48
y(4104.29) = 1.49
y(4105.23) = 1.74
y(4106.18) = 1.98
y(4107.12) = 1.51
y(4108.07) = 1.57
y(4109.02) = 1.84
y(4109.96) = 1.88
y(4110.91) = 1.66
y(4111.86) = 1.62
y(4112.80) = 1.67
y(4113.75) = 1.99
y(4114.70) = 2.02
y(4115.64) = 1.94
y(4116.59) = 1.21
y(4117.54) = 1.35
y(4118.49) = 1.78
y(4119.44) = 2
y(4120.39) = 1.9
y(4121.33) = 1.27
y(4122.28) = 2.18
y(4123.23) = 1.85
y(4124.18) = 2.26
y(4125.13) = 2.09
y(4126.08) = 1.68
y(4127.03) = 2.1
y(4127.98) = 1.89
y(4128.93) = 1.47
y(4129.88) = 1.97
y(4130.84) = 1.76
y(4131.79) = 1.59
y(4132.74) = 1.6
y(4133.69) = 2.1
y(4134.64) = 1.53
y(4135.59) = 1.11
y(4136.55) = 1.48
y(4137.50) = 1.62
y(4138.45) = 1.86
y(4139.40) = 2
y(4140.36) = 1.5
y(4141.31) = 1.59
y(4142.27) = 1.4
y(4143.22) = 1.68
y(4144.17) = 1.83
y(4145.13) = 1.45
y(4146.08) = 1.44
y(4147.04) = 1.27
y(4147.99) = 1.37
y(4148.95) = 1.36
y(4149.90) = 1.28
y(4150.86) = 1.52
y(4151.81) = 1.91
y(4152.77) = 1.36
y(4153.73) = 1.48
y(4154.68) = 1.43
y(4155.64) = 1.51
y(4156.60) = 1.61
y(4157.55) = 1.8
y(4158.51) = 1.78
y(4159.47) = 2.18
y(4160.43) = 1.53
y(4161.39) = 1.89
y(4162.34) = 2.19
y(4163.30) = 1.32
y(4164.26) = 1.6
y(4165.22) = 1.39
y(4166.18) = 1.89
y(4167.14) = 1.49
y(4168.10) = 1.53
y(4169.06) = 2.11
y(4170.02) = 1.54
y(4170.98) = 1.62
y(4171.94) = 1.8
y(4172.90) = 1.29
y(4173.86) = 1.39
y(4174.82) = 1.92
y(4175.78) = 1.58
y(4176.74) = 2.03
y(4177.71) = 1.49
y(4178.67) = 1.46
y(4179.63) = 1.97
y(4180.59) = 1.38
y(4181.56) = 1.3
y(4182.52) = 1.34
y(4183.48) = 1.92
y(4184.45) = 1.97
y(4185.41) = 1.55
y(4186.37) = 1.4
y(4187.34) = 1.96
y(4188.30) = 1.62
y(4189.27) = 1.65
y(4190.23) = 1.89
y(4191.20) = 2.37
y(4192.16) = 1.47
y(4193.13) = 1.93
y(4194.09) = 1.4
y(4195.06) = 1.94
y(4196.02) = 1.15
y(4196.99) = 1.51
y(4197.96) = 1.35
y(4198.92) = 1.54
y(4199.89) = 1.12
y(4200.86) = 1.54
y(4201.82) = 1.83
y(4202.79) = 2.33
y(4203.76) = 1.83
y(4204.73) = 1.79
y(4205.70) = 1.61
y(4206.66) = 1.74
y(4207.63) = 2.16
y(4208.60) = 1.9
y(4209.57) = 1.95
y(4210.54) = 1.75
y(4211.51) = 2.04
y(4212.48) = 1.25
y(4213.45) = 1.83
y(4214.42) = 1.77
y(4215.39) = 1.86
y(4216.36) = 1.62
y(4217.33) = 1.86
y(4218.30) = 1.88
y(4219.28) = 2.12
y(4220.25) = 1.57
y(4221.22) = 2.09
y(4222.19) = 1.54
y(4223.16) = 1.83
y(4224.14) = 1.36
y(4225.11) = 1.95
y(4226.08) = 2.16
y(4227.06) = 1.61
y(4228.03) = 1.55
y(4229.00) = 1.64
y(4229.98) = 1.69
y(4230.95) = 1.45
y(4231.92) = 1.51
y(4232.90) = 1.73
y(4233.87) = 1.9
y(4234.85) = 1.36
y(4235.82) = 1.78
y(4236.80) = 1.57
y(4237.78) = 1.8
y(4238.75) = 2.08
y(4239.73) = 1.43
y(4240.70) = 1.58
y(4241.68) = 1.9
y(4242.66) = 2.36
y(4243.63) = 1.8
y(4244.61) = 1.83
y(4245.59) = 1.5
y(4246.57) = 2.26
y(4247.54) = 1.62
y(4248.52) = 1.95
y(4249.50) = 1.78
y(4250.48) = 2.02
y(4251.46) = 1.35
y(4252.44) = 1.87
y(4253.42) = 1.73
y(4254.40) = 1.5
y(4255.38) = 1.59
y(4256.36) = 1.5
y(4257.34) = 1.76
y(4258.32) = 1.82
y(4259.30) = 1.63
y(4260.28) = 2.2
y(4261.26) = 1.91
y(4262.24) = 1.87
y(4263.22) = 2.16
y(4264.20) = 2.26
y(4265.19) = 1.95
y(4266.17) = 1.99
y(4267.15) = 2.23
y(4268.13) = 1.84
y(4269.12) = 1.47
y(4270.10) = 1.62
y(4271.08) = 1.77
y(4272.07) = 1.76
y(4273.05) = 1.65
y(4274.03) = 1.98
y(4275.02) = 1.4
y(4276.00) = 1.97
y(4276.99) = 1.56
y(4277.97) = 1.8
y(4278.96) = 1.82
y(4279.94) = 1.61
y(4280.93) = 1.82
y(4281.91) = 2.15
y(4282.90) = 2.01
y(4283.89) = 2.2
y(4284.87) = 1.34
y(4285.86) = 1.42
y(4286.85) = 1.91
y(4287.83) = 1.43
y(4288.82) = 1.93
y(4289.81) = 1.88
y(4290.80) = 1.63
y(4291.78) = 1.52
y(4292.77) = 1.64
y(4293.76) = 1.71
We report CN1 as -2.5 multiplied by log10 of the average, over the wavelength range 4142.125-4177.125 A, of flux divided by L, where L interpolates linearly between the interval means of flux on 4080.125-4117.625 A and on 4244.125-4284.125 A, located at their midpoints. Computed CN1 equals 0.09 mag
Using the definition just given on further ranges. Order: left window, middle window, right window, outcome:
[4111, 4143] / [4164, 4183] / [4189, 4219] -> 0.09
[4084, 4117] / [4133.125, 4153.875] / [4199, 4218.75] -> 0.13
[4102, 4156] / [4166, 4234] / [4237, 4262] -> 0.02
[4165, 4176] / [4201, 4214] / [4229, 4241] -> -0.12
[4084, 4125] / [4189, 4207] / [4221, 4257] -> 0.03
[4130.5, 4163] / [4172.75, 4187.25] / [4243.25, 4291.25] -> 0.03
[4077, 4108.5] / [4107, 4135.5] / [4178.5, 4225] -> -0.04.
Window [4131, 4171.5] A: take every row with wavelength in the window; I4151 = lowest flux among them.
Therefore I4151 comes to 1.11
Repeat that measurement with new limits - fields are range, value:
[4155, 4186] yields 1.29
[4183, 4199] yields 1.15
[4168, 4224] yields 1.12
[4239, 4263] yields 1.35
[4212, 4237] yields 1.25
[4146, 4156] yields 1.27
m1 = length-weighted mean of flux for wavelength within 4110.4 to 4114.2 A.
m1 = 1.73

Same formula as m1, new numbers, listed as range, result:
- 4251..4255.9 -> 1.61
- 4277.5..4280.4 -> 1.74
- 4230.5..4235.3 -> 1.59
